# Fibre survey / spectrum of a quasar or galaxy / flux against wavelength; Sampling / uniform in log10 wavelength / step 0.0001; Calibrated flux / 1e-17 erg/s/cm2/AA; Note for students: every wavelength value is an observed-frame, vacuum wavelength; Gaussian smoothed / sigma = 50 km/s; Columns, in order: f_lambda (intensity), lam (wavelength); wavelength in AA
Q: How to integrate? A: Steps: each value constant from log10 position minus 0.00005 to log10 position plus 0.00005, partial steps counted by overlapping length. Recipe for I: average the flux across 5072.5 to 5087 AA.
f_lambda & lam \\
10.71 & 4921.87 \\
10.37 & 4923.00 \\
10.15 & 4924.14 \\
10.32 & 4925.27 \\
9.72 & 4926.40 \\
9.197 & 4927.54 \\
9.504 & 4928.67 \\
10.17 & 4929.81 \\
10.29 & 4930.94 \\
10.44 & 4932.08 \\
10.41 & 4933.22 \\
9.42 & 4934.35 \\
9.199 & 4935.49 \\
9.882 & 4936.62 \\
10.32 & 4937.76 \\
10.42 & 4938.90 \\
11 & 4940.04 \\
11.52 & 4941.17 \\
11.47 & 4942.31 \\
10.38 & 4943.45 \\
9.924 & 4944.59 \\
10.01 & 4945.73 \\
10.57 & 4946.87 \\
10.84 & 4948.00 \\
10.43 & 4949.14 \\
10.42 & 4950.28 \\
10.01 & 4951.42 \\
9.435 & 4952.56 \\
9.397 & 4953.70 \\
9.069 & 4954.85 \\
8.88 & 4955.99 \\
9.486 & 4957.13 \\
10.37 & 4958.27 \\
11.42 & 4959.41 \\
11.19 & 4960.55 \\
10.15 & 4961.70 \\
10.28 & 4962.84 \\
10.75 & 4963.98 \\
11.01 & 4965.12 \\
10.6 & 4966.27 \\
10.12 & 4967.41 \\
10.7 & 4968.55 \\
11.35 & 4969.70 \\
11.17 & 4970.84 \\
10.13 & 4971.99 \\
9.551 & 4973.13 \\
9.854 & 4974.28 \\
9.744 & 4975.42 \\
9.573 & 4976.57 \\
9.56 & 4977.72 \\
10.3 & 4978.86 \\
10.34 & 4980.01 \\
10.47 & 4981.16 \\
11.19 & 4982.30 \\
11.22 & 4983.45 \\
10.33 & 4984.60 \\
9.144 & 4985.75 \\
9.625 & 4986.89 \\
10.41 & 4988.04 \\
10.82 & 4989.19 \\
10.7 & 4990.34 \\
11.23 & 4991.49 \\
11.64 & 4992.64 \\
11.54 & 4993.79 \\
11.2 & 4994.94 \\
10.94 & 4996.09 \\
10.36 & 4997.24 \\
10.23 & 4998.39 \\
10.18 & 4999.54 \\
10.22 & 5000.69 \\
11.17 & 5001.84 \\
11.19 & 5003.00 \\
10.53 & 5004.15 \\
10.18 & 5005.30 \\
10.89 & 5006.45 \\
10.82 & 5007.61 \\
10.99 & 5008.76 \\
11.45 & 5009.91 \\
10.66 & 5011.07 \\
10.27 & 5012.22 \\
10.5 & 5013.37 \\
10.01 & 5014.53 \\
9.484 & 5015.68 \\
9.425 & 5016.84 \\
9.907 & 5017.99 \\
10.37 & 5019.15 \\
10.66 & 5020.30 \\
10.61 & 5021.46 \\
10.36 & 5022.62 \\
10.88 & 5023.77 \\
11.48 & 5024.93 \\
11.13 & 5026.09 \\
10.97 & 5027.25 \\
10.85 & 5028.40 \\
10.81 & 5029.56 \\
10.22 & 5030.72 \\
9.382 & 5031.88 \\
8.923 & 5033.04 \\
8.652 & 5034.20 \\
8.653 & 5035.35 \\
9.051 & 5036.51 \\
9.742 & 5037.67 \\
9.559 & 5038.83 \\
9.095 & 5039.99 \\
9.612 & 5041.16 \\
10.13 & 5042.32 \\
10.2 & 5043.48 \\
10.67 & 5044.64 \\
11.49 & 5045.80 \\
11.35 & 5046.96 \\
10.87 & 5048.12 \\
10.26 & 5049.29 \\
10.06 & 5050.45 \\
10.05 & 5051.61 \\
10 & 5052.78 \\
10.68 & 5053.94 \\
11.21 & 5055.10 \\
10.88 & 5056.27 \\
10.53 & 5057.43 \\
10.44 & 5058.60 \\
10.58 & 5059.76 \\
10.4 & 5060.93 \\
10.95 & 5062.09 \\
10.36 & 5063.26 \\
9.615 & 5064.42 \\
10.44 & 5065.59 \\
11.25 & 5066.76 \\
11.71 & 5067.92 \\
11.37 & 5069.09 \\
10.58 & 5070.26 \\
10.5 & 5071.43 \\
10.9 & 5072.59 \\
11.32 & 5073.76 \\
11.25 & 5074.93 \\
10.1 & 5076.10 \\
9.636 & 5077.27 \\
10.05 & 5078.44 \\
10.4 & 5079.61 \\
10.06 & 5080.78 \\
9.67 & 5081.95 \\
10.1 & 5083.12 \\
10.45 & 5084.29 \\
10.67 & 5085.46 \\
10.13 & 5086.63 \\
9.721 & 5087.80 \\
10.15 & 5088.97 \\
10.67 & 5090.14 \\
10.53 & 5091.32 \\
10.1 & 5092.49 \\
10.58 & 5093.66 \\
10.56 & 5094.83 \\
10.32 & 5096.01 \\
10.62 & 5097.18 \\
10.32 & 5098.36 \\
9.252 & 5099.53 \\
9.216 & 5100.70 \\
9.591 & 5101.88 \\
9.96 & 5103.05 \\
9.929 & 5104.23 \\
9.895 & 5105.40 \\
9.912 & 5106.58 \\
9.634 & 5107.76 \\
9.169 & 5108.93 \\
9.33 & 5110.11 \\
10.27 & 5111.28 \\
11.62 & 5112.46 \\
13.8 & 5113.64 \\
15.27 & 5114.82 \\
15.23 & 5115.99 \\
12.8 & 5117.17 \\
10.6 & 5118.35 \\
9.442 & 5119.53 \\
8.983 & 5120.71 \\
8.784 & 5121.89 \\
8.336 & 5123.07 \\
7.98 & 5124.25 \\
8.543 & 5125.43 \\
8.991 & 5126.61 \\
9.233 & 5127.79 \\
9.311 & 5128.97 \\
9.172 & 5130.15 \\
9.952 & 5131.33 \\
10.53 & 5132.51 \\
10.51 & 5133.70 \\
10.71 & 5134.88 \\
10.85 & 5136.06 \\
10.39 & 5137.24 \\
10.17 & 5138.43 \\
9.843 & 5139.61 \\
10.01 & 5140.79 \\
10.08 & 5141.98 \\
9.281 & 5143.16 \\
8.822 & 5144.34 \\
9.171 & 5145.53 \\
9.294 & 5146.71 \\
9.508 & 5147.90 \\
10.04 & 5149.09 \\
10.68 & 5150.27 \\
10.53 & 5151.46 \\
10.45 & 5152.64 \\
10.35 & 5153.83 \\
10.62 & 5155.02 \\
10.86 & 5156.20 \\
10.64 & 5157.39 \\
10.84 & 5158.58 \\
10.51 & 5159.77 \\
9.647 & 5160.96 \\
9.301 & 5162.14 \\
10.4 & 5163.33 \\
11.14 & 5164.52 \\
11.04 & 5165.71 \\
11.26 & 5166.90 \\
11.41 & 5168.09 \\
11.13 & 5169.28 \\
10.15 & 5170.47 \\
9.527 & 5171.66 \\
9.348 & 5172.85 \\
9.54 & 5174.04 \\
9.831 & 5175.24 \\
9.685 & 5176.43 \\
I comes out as 10.3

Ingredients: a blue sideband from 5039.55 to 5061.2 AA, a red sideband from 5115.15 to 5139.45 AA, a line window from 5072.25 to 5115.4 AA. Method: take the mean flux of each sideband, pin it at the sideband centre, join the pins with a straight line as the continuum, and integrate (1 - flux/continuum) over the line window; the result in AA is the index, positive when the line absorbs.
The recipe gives -0.7 AA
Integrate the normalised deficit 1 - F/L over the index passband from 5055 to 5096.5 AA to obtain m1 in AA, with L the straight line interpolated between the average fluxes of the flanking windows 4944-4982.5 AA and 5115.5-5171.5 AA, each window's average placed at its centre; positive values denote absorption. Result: -1.3 AA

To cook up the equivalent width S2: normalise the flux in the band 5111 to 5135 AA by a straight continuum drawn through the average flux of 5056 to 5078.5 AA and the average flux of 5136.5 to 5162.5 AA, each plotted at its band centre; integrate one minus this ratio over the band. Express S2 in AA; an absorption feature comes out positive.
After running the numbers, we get -0.5 AA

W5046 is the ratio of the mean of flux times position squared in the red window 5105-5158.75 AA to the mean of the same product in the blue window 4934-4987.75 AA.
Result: 1.1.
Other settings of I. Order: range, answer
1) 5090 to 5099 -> 10.4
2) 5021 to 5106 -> 10.3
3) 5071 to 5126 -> 10.3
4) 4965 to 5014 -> 10.6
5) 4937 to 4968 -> 10.3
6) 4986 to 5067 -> 10.4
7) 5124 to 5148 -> 9.66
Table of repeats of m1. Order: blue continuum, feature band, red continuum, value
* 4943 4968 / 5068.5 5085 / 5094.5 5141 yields -0.38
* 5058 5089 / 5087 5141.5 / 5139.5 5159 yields 0.11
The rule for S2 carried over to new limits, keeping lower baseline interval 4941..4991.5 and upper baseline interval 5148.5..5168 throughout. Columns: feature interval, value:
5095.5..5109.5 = 0.9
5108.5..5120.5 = -1.4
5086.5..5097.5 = 0.1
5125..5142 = 1.0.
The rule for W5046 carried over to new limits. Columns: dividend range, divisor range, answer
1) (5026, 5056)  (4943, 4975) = 1.02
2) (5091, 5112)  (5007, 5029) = 0.97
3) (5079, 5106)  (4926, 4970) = 1.05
